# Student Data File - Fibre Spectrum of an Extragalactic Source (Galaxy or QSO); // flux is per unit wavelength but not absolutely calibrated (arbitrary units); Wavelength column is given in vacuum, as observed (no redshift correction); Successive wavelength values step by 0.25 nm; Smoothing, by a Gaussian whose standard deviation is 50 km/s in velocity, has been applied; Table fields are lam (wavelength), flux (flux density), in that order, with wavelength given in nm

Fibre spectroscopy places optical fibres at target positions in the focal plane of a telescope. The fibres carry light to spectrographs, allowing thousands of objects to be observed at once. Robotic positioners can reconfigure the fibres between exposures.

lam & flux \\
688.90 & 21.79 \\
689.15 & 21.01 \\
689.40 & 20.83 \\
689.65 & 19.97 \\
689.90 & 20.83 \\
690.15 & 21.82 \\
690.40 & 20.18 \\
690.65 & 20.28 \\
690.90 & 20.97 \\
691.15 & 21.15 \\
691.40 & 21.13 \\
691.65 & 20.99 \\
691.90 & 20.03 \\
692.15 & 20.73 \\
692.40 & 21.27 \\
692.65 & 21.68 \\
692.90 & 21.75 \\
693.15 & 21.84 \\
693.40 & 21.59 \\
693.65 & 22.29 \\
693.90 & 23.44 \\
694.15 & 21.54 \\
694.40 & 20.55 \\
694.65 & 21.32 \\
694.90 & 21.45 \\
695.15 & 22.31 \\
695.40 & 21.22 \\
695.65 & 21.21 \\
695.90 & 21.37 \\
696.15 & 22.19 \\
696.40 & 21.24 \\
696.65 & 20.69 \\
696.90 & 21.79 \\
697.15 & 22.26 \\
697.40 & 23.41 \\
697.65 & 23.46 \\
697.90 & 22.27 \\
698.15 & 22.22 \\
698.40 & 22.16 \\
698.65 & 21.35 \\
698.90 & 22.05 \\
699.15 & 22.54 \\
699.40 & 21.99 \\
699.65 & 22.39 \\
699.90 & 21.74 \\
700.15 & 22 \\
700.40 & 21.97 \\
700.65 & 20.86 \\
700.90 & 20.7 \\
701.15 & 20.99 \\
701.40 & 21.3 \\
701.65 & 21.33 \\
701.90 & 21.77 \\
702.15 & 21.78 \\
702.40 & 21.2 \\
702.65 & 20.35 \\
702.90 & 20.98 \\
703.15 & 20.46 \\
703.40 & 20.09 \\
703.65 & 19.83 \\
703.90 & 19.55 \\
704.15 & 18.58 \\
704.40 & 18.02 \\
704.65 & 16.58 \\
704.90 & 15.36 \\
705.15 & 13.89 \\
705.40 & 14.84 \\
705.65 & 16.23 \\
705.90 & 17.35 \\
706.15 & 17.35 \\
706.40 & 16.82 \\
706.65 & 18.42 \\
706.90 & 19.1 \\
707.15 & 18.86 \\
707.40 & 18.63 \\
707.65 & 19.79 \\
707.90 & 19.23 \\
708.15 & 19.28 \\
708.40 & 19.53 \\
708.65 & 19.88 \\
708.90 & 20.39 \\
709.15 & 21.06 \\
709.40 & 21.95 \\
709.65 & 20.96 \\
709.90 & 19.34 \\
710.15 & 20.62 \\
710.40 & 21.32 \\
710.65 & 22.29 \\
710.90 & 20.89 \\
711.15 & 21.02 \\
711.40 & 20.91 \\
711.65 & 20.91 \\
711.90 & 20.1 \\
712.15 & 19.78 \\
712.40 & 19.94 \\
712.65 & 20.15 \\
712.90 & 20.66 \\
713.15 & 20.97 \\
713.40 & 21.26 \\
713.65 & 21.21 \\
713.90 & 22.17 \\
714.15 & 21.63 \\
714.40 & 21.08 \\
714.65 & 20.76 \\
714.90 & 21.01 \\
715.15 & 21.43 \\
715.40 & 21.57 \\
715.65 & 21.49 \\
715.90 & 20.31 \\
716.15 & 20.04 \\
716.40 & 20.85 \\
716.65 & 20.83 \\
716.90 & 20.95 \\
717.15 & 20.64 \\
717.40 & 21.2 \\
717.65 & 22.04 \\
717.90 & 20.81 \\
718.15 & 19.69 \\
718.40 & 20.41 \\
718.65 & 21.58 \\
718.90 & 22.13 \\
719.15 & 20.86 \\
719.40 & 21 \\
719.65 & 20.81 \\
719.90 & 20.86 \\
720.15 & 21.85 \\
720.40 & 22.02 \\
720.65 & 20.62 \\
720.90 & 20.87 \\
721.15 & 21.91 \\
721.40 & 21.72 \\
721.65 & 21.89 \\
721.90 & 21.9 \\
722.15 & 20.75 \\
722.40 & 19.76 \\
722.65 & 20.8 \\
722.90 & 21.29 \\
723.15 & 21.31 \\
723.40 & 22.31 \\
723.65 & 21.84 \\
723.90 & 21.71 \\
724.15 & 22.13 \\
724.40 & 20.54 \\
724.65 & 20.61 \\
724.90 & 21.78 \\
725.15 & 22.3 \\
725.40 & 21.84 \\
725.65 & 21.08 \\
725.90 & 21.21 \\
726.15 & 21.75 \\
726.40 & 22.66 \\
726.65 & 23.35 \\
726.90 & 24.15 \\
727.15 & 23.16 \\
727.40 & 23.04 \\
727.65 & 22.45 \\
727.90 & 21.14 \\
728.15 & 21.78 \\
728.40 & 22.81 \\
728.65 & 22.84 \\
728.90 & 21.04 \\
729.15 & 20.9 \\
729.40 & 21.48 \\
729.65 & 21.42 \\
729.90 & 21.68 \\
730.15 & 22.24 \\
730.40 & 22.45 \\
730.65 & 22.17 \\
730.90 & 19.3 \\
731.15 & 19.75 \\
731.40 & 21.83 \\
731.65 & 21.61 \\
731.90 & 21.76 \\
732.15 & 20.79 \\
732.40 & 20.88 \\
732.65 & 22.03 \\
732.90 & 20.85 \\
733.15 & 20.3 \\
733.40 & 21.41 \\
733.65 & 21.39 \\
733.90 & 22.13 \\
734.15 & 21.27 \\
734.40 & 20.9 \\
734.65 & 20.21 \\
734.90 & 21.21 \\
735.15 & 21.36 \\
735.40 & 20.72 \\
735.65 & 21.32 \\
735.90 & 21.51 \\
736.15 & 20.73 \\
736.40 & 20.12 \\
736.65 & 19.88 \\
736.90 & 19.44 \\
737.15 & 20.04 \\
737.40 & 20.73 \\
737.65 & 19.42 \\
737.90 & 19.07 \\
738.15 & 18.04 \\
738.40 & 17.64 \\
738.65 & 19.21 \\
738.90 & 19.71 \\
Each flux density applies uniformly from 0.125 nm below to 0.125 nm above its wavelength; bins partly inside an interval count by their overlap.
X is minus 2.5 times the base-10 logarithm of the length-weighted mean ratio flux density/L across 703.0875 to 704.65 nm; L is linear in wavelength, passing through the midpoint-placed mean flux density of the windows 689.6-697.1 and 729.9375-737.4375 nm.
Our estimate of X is 0.11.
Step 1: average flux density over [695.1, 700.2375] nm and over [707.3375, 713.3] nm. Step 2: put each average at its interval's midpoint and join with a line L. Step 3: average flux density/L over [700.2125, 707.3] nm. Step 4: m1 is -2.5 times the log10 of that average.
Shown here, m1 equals 0.12 mag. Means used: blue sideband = 22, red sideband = 20.4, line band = 19.1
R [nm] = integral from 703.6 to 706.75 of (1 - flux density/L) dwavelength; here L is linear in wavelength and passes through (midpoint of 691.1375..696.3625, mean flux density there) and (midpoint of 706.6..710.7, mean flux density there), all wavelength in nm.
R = 0.511 nm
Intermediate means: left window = 21.5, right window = 20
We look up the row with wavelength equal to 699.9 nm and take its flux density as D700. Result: 21.74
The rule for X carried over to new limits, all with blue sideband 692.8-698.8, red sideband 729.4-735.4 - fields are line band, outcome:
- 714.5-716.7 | 0.03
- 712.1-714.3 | 0.03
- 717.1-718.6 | 0.03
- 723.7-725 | 0.00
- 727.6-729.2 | -0.03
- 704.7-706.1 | 0.35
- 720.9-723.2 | 0.01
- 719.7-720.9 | 0.01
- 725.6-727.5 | -0.06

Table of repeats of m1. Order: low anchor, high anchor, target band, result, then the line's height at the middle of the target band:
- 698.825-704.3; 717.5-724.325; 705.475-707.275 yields 0.20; 21.1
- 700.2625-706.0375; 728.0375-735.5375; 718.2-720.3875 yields -0.04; 20.5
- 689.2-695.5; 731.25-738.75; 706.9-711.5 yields 0.04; 21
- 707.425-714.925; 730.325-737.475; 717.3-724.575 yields -0.02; 20.8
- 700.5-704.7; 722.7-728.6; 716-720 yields 0.03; 21.5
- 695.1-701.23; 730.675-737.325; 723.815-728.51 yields -0.05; 21.1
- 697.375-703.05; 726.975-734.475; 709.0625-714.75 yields 0.04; 21.7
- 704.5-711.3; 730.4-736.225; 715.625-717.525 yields -0.06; 19.7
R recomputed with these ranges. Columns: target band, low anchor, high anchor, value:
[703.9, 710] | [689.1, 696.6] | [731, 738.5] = 0.76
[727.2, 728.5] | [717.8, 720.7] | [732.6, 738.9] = -0.10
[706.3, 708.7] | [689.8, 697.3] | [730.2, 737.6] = 0.26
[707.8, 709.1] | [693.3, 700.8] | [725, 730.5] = 0.13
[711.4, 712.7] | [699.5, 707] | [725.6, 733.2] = 0.00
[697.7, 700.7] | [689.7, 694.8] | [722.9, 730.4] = -0.09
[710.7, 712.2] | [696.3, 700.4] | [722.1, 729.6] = 0.08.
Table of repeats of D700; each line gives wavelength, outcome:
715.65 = 21.49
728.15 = 21.78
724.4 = 20.54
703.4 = 20.09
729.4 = 21.48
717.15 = 20.64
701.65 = 21.33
